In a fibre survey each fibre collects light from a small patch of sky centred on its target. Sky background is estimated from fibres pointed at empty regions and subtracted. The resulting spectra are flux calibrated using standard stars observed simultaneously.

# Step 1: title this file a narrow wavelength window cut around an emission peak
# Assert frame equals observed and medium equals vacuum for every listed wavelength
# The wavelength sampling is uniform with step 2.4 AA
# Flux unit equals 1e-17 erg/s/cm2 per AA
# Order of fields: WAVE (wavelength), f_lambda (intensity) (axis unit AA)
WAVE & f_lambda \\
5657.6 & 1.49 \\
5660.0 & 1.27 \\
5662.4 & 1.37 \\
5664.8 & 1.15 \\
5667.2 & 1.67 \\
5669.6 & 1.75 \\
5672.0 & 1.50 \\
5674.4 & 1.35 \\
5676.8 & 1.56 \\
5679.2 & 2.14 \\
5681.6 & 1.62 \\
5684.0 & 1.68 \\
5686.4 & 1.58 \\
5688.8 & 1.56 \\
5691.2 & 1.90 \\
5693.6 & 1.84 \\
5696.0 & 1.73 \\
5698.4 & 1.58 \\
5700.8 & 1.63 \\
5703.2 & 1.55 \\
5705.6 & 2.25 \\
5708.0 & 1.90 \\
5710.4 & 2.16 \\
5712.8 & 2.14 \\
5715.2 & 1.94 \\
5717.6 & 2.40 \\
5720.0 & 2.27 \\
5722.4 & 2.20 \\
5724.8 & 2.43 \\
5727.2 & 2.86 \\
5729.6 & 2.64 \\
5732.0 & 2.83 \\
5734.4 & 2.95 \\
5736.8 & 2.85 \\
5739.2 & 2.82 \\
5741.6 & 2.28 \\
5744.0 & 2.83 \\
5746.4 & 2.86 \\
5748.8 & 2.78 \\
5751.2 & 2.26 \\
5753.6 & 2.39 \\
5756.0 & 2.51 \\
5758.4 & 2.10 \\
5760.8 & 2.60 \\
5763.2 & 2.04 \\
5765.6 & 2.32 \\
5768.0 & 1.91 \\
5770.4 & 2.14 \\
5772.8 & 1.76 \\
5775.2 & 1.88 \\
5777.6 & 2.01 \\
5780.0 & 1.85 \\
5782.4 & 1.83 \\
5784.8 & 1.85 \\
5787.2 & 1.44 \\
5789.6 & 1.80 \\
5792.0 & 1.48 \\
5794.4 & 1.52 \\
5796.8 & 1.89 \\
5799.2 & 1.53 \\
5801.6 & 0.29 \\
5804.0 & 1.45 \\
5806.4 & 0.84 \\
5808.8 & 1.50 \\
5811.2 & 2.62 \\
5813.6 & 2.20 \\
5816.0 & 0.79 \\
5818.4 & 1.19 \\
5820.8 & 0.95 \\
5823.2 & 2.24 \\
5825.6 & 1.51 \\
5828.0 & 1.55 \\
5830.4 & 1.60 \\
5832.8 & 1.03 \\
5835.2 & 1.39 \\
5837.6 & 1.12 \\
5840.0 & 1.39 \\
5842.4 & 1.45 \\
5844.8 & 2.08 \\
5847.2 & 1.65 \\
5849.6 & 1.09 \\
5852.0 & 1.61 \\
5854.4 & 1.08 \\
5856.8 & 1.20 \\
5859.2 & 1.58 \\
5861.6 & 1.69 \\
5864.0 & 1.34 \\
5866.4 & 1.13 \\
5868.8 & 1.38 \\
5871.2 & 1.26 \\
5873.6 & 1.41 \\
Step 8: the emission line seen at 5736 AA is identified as Mg II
